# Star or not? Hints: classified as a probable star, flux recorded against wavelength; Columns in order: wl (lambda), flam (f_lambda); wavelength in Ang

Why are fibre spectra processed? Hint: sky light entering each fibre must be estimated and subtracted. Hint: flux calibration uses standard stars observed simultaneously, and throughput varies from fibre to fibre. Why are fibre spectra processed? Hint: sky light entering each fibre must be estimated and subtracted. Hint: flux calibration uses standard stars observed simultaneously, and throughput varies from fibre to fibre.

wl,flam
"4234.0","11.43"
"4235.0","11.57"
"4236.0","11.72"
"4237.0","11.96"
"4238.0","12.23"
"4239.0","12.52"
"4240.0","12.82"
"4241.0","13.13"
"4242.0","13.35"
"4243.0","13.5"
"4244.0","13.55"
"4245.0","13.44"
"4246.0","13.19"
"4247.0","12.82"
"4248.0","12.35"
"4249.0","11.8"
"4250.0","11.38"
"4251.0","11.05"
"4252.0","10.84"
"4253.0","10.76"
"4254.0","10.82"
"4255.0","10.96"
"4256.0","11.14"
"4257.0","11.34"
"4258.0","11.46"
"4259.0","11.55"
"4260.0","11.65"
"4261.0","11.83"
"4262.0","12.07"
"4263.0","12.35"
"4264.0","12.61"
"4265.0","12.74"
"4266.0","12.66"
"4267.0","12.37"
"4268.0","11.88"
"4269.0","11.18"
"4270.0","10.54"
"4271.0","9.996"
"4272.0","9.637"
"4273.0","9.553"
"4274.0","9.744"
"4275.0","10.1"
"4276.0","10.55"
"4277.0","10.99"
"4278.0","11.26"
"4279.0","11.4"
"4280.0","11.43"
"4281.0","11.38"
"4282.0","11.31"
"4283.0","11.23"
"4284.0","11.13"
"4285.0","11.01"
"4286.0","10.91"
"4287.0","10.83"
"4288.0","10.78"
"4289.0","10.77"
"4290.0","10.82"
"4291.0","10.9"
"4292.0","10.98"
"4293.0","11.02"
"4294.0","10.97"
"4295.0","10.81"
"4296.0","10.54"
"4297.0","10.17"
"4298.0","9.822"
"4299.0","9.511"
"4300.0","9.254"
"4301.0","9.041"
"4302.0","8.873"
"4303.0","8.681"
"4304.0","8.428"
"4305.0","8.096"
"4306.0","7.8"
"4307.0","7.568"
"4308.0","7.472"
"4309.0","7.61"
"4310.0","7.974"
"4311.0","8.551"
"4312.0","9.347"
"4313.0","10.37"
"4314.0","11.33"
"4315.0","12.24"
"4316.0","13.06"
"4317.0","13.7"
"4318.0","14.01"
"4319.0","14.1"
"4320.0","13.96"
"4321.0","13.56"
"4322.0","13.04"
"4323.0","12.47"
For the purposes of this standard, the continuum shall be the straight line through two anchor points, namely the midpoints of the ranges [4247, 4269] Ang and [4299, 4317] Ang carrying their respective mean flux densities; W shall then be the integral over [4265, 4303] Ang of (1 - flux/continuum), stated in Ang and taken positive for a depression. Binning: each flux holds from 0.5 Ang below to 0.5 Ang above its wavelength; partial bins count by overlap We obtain -0.85 Ang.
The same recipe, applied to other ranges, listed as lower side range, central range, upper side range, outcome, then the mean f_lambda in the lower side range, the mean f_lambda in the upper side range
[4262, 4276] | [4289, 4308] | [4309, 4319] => 2.66 Ang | 11.2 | 11.1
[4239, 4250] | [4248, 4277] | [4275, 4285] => 1.81 Ang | 12.9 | 11.1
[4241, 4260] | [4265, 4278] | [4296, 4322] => 0.58 Ang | 12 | 10.2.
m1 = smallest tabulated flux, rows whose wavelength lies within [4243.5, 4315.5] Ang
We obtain 7.472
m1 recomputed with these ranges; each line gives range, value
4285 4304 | 8.428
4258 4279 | 9.553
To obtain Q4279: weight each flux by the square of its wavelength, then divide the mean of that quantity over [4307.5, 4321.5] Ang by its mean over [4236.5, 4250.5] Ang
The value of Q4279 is 0.91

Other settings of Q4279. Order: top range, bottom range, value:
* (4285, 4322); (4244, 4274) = 0.92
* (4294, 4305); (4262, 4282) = 0.86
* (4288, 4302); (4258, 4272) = 0.89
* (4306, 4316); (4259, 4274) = 0.83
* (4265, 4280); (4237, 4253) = 0.89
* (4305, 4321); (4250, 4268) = 0.93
